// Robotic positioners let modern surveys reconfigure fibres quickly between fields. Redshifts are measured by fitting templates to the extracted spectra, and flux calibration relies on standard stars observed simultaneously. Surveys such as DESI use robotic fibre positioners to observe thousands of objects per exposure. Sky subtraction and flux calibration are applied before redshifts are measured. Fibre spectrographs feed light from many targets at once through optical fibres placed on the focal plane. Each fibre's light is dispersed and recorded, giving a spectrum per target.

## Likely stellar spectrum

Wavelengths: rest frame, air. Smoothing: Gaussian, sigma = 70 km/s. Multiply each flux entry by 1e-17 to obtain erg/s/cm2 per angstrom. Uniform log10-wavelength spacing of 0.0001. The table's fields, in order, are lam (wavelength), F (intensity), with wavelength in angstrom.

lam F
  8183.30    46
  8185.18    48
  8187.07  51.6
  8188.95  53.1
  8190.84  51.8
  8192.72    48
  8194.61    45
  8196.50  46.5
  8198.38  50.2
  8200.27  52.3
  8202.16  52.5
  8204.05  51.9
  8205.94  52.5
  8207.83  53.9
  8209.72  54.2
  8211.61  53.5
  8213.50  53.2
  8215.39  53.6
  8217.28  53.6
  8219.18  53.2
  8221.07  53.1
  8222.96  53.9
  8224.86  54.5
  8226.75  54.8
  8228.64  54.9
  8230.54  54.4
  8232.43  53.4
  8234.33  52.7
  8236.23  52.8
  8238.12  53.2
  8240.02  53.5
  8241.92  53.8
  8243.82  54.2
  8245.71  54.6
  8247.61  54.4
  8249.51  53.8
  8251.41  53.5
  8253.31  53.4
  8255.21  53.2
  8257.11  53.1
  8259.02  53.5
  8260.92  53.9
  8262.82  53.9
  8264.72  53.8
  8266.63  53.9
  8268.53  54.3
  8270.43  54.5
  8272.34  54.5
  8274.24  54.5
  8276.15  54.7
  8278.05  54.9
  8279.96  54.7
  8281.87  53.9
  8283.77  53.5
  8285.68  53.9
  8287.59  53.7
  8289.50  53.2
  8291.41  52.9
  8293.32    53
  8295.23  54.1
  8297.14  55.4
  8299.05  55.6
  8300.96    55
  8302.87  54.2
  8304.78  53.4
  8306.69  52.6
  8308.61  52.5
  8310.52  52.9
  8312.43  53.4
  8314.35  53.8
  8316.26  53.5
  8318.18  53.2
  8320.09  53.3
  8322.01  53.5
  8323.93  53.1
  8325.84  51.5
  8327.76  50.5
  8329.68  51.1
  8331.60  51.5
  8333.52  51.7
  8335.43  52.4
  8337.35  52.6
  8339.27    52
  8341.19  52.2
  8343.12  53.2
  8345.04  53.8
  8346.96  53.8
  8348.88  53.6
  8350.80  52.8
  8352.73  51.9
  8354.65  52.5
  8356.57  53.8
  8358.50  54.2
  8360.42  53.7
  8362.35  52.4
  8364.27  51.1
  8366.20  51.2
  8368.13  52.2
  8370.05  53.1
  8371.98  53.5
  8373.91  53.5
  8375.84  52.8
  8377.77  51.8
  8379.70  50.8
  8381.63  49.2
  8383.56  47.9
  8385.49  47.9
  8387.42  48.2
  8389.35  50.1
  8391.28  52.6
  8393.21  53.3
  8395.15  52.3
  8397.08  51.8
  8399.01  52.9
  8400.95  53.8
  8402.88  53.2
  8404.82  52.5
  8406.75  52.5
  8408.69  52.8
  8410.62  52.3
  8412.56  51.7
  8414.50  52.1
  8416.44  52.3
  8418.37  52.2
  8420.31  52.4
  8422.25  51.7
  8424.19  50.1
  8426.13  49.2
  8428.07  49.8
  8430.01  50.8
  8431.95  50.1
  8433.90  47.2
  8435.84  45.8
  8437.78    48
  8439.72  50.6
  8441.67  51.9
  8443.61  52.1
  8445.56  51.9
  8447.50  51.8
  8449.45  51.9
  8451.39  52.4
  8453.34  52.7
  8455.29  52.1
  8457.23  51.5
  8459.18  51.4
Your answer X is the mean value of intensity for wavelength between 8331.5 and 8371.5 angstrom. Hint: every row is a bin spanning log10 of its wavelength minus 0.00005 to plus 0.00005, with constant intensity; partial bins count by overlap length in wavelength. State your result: 52.7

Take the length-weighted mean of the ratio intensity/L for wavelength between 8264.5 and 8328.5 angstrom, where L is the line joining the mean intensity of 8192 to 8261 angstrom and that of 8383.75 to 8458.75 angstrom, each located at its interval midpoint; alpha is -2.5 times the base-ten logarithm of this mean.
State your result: -0.029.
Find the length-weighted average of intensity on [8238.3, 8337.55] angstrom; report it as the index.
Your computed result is 53.5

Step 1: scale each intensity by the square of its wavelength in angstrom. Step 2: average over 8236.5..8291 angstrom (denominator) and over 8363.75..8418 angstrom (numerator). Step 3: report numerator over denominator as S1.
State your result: 0.99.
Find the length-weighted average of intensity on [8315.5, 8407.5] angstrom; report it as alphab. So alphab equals 52.2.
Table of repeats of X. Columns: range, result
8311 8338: 52.5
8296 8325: 53.7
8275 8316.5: 53.9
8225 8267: 53.8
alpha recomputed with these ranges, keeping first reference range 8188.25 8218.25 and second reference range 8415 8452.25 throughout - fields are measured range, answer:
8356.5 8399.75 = -0.02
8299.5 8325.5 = -0.05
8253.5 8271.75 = -0.05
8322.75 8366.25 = -0.03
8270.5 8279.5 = -0.07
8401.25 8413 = -0.04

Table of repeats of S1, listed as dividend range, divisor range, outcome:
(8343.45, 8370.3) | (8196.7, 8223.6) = 1.04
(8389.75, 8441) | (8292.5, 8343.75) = 0.99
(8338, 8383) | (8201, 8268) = 1.01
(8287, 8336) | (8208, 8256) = 1.01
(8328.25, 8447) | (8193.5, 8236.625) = 1.02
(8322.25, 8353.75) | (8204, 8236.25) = 1.01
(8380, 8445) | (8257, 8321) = 0.97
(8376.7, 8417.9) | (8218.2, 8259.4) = 1.00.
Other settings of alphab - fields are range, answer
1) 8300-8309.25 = 53.6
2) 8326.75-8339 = 51.7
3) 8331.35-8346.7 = 52.5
